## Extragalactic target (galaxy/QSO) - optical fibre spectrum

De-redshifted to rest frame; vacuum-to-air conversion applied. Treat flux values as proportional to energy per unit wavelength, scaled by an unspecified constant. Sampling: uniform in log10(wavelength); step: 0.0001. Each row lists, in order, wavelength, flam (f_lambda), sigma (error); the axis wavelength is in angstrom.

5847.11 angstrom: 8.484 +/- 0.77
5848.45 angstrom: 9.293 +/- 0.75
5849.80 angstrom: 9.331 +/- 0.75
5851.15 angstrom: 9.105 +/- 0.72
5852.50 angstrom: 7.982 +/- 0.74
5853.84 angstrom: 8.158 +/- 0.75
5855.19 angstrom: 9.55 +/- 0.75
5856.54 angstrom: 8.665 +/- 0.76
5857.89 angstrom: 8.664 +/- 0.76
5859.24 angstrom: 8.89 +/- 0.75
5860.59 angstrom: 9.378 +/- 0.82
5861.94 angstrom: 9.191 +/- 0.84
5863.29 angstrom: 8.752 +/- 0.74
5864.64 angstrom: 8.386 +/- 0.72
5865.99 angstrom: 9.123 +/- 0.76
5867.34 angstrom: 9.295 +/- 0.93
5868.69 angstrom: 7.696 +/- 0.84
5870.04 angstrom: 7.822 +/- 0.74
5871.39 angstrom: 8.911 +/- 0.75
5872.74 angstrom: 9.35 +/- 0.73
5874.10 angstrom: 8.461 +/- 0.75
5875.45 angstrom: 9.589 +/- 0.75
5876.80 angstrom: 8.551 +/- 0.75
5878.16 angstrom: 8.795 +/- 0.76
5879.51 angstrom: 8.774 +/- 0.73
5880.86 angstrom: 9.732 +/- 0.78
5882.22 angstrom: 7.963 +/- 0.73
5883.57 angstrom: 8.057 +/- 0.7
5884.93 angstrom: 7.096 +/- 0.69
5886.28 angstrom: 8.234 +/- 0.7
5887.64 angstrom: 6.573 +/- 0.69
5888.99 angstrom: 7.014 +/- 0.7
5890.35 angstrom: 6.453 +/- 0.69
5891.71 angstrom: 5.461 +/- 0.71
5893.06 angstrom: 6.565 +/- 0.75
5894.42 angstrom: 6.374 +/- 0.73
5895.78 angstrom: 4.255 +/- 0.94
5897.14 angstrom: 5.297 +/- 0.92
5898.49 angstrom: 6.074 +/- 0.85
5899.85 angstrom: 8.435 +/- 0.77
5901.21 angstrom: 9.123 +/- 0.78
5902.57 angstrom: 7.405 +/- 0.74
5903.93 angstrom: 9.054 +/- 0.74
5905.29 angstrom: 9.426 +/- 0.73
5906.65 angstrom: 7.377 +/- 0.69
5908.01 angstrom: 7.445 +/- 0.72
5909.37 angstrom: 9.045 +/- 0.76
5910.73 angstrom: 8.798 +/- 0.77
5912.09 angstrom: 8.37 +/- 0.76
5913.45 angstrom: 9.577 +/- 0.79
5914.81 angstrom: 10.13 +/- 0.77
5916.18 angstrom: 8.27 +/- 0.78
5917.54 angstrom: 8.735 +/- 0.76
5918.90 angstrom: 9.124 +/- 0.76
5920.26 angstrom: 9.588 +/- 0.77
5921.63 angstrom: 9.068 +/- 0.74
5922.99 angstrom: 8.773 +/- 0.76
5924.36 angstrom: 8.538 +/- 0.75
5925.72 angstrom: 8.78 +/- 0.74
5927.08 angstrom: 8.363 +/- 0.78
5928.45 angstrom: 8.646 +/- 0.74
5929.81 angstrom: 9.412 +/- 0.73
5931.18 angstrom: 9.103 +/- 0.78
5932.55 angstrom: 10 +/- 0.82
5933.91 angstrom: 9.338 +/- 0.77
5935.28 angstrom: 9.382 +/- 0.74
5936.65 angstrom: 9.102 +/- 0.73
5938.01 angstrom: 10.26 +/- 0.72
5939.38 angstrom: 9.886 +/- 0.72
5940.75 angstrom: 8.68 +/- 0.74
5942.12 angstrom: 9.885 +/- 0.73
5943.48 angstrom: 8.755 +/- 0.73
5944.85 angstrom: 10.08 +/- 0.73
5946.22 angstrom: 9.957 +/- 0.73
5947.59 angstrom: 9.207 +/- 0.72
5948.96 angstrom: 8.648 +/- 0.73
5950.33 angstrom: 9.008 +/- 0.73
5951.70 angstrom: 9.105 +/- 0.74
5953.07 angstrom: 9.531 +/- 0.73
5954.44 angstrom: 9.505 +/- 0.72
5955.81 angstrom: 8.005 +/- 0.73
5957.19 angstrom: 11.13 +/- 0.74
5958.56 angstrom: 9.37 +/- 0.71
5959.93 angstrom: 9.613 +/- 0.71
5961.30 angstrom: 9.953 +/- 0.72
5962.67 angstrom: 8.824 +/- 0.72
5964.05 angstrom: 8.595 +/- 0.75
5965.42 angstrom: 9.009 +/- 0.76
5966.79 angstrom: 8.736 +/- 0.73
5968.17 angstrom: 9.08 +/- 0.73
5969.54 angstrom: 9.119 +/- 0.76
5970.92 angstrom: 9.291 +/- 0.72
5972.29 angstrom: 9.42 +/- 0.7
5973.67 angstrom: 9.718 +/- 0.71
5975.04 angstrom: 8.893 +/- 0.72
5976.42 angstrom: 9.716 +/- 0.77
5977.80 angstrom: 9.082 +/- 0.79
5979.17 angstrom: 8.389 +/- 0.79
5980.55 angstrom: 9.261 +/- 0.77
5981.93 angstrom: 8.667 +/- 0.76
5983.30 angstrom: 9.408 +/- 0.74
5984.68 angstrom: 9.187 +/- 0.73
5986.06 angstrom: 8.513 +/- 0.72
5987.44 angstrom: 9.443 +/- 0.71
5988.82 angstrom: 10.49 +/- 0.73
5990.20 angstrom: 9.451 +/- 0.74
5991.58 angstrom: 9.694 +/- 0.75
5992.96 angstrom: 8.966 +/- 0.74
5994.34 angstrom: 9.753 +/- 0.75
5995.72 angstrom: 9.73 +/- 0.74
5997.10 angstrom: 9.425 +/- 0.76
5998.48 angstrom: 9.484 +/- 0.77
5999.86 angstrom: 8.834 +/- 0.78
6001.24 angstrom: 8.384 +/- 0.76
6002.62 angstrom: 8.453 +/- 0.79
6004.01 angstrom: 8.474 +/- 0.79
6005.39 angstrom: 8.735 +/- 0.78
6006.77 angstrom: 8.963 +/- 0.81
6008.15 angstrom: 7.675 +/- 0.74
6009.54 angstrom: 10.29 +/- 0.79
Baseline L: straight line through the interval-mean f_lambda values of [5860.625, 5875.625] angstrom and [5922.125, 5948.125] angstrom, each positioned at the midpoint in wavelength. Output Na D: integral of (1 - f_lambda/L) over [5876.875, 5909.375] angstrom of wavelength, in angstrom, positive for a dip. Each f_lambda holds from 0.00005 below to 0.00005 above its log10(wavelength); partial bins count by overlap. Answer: 5.3 angstrom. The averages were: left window 8.78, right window 9.27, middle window 7.49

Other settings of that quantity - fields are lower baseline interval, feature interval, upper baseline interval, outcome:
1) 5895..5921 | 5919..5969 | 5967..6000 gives -3.1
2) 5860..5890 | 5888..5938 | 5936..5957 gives 4.0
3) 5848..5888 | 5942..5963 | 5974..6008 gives -1.0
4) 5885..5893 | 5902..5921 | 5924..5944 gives -1.8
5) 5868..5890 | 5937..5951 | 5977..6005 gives -1.0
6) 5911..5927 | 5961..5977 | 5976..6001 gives 0.0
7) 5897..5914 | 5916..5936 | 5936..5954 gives -0.5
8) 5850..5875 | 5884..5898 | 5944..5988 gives 4.0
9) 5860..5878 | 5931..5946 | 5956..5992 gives -0.7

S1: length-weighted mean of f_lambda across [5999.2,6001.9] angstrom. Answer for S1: 8.61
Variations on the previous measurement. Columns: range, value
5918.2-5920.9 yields 9.37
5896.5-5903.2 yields 7.28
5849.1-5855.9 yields 8.82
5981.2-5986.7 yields 8.95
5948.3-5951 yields 8.83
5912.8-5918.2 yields 9.17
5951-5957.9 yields 9.45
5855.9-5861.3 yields 8.9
